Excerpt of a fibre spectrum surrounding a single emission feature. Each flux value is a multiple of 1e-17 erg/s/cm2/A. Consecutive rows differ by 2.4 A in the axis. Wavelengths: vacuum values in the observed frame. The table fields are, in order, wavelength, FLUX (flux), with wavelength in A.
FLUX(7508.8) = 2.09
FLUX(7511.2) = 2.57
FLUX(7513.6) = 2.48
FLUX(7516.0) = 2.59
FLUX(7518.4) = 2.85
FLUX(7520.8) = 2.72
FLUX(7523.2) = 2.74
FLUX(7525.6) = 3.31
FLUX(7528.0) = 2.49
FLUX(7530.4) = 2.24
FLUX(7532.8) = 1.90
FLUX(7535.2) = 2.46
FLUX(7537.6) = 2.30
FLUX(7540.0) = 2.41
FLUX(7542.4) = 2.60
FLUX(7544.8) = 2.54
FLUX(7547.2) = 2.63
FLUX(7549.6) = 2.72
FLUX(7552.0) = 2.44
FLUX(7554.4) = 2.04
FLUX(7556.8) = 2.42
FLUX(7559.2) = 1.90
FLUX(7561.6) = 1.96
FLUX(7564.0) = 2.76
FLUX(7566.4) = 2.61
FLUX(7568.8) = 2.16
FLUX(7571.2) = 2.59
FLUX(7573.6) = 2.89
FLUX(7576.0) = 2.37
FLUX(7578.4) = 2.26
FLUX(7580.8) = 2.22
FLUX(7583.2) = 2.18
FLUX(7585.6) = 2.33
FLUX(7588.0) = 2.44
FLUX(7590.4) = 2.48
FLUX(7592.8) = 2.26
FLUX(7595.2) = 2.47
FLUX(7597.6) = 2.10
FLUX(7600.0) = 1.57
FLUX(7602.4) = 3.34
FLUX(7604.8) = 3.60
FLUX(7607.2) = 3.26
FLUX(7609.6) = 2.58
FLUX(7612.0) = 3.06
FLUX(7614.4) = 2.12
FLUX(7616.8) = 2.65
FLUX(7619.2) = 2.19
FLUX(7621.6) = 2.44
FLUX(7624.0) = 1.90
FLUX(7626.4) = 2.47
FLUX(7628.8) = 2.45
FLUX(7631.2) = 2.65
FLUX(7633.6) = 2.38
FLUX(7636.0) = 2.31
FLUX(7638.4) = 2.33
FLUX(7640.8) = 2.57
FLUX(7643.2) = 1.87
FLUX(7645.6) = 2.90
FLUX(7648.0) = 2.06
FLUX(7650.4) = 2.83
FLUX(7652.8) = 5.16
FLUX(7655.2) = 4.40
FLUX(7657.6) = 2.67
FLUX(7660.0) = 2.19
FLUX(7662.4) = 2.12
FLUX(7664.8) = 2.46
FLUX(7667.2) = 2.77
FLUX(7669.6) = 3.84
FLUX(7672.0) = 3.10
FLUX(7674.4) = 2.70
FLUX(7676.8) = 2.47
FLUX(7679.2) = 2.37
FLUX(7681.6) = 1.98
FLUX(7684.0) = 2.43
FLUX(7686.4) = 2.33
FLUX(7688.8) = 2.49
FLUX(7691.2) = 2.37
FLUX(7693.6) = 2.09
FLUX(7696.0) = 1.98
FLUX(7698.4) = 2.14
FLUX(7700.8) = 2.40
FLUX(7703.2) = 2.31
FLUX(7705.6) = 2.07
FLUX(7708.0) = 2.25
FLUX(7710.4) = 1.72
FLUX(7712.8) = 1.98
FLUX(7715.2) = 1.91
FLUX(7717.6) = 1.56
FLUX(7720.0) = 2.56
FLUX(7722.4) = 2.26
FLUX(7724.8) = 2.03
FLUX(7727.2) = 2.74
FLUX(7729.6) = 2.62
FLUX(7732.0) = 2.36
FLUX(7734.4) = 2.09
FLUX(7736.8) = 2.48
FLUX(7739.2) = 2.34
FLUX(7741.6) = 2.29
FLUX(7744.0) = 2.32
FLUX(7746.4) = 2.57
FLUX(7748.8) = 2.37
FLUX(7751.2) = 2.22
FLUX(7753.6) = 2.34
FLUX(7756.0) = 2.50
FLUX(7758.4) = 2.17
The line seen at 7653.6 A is [S II]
